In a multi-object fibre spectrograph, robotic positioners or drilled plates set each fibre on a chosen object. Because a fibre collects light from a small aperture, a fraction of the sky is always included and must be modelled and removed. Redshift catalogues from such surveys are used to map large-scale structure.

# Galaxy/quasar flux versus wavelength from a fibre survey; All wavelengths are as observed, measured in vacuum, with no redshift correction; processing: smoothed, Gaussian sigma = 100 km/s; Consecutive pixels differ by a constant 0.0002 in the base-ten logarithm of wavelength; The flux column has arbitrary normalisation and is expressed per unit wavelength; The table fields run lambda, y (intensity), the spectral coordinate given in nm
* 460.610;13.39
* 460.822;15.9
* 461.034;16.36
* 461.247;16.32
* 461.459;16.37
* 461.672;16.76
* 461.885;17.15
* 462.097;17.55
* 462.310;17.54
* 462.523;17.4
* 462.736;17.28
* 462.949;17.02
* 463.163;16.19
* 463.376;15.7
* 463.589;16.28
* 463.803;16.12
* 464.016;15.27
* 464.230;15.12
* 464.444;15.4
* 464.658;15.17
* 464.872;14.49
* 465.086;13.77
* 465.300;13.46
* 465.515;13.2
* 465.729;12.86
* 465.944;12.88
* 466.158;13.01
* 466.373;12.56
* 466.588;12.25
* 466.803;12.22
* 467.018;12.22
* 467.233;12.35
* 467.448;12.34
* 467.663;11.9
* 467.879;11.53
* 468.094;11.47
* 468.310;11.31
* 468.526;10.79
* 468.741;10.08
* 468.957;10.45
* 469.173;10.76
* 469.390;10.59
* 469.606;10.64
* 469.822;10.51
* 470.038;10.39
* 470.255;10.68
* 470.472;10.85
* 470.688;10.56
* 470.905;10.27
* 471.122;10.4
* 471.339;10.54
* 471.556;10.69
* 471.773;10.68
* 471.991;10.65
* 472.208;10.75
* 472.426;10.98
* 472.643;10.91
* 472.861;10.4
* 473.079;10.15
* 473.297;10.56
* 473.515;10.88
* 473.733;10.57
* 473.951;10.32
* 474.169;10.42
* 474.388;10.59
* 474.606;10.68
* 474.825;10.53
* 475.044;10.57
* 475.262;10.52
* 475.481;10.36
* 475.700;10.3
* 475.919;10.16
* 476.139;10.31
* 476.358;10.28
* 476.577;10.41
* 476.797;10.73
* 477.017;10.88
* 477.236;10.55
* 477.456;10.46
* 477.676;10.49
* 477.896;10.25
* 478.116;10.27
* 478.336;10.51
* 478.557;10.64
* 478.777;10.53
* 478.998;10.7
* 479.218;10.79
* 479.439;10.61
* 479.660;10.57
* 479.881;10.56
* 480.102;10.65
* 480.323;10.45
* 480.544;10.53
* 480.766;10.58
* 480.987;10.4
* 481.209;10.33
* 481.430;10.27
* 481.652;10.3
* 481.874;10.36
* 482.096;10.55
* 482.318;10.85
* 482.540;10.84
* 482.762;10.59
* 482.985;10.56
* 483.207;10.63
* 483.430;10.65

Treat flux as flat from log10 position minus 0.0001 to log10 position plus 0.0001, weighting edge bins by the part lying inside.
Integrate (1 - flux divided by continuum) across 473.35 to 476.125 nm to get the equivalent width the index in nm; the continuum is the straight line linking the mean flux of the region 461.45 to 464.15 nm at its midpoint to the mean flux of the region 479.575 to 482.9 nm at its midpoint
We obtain 0.48 nm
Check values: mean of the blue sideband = 16.7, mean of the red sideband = 10.5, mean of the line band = 10.5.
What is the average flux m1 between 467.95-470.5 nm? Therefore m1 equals 10.7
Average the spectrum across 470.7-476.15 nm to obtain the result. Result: 10.5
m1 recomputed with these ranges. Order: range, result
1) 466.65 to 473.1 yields 11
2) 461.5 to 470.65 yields 13.4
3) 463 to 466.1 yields 14.7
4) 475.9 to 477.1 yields 10.5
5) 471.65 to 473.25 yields 10.6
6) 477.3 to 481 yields 10.5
